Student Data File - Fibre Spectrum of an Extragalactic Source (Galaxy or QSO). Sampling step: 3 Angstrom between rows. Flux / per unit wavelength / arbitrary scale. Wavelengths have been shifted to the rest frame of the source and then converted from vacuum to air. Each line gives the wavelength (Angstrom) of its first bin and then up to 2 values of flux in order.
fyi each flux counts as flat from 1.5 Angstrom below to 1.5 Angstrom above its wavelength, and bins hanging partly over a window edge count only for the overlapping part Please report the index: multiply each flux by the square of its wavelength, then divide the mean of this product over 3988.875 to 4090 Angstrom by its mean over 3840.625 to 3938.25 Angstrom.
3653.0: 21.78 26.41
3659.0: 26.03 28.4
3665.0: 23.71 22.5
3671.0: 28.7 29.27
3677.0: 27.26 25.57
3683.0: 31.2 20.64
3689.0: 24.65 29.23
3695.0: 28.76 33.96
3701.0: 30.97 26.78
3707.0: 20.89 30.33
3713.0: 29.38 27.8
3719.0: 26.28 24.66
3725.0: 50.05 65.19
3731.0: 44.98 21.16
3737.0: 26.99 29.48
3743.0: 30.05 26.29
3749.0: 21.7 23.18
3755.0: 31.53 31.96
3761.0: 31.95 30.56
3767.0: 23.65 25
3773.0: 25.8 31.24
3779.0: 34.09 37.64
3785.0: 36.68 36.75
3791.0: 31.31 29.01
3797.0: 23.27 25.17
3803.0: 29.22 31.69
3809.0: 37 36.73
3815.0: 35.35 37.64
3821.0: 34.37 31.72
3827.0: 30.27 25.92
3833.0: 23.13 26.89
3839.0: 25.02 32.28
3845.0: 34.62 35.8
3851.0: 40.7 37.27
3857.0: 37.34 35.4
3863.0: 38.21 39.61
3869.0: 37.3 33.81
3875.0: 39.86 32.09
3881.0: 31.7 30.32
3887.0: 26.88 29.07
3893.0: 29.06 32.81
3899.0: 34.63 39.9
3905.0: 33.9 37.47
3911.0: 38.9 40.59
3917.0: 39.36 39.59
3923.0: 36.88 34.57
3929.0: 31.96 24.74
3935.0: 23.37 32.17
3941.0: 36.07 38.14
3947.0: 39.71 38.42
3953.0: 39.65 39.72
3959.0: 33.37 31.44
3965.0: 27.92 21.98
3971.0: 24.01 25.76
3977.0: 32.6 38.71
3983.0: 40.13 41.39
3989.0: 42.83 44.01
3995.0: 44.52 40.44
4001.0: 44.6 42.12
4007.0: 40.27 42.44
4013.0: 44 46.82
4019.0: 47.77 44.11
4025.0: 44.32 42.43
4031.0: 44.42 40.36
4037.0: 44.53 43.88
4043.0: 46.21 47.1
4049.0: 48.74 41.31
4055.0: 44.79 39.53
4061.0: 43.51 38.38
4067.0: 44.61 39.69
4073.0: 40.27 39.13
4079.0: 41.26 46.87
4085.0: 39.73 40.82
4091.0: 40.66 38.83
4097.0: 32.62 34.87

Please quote 1.3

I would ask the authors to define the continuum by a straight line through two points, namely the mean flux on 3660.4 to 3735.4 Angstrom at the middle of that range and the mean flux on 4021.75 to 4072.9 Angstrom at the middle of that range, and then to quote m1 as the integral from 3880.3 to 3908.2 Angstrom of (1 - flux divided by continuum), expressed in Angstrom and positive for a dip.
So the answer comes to 3.84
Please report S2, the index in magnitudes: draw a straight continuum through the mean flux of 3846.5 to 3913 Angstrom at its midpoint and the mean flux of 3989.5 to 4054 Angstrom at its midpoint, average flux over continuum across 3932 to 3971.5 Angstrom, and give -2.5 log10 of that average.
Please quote 0.21 mag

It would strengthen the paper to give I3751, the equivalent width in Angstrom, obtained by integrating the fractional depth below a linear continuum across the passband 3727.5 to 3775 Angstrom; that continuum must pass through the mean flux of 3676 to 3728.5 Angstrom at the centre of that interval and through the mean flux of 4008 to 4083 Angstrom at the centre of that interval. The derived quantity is 3.09 Angstrom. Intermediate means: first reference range 30.1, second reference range 43.4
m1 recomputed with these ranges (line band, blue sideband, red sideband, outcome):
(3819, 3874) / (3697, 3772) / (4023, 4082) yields 2.44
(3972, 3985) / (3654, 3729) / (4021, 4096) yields 1.80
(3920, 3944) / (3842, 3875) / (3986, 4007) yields 4.61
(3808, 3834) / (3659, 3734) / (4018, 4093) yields 1.52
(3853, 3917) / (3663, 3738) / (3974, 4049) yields 4.08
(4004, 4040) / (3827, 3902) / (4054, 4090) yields -3.89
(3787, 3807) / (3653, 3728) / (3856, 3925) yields 1.86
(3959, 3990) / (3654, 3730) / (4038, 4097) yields 5.19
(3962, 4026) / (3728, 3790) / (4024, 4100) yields 1.20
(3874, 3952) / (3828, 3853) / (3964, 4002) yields -2.08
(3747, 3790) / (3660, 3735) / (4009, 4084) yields 3.65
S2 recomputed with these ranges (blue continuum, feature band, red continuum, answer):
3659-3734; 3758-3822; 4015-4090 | 0.07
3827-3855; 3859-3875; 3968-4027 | -0.14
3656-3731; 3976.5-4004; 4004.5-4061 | 0.02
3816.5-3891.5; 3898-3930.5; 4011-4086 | -0.03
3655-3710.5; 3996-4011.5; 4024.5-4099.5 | -0.06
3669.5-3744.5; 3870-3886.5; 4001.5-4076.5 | 0.12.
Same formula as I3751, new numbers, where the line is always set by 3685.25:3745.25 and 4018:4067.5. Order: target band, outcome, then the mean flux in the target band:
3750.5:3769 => 2.36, 28.7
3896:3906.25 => 0.71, 35.7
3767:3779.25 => 2.04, 27.9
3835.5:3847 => 1.87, 30.2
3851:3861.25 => -0.19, 37.3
